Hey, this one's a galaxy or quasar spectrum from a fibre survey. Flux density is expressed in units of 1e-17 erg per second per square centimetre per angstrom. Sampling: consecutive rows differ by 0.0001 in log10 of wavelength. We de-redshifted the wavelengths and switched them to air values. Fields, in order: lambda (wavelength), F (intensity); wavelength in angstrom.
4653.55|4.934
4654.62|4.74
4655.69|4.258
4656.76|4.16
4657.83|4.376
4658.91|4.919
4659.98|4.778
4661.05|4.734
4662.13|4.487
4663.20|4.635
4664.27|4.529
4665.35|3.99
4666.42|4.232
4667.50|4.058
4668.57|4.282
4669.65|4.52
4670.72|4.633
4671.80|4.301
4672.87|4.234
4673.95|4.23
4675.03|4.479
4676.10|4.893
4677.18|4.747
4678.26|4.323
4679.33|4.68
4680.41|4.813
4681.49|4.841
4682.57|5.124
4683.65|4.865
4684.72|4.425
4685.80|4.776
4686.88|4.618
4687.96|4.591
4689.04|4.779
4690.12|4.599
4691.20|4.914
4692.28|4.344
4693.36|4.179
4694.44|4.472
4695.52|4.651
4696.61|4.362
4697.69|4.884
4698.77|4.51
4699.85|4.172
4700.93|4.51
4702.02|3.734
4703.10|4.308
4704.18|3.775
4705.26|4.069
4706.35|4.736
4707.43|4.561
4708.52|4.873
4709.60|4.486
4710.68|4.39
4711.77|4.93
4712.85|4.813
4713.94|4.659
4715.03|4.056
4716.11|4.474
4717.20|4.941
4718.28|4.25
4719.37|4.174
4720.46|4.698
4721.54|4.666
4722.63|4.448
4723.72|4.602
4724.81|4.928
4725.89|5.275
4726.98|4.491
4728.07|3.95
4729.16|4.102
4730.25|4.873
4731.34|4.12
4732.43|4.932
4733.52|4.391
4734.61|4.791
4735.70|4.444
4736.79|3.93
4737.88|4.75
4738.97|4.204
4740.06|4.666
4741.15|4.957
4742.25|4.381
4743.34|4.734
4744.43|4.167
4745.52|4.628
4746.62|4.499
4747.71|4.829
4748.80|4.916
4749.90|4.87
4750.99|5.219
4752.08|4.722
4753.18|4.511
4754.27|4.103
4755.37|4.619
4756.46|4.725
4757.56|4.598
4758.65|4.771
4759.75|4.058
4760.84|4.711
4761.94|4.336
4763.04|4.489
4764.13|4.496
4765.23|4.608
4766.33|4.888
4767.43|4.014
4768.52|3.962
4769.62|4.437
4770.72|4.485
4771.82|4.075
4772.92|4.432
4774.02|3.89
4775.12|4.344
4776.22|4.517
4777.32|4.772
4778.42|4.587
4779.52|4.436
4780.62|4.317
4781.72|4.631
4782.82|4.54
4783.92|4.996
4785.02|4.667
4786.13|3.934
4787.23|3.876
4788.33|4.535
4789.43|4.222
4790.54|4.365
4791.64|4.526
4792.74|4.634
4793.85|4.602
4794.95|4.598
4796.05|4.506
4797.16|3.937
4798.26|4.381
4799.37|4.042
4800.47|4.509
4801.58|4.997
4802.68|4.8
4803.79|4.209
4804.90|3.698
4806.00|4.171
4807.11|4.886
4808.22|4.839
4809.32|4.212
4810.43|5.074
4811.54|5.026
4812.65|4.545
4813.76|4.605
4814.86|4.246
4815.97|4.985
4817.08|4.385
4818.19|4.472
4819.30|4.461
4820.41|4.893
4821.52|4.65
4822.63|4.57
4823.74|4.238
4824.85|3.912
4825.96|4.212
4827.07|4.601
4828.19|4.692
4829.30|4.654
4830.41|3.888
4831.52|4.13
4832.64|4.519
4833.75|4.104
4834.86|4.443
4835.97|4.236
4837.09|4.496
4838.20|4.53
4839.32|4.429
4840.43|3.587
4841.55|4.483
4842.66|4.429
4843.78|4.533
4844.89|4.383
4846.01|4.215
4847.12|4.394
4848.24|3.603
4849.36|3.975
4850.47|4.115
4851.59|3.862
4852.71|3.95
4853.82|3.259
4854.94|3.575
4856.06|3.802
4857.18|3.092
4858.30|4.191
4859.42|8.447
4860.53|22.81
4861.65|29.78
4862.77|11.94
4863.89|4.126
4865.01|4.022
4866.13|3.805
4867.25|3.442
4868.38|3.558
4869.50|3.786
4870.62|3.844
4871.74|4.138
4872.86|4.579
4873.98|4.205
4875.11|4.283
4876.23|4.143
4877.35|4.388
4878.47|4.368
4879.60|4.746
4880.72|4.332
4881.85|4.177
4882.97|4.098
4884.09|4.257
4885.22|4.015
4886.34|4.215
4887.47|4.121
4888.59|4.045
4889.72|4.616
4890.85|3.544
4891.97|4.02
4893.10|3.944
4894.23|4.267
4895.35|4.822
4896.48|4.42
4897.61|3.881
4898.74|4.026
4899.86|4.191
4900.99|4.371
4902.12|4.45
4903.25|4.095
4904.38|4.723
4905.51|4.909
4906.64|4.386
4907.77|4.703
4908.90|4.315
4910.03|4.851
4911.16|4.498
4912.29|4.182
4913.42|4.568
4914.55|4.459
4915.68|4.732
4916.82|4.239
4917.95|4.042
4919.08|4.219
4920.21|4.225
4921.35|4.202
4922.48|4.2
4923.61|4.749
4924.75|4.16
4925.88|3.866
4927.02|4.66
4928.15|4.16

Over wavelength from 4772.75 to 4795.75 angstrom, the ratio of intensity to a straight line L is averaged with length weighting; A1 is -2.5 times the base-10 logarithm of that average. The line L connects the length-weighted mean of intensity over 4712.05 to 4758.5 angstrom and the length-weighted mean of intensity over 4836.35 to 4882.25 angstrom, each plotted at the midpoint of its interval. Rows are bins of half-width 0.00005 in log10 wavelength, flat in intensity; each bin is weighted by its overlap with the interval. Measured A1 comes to 0.110 mag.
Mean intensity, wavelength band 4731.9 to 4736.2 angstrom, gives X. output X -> 4.64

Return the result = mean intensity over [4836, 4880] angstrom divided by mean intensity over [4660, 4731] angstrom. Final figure 1.2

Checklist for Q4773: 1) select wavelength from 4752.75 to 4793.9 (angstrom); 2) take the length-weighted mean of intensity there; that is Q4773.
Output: 4.44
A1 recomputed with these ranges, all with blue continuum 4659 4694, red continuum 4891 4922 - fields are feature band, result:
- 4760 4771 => 0.011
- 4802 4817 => -0.030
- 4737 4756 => -0.031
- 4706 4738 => -0.009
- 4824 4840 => 0.020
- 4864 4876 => 0.106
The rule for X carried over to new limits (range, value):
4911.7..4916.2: 4.49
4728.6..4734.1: 4.48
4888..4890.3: 4.32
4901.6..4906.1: 4.54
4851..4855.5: 3.66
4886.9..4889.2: 4.09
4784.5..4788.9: 4.25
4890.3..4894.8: 3.95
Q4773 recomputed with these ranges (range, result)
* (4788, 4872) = 5.02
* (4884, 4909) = 4.27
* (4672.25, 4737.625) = 4.53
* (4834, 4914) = 4.97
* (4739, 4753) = 4.69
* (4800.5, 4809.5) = 4.49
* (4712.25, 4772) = 4.54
